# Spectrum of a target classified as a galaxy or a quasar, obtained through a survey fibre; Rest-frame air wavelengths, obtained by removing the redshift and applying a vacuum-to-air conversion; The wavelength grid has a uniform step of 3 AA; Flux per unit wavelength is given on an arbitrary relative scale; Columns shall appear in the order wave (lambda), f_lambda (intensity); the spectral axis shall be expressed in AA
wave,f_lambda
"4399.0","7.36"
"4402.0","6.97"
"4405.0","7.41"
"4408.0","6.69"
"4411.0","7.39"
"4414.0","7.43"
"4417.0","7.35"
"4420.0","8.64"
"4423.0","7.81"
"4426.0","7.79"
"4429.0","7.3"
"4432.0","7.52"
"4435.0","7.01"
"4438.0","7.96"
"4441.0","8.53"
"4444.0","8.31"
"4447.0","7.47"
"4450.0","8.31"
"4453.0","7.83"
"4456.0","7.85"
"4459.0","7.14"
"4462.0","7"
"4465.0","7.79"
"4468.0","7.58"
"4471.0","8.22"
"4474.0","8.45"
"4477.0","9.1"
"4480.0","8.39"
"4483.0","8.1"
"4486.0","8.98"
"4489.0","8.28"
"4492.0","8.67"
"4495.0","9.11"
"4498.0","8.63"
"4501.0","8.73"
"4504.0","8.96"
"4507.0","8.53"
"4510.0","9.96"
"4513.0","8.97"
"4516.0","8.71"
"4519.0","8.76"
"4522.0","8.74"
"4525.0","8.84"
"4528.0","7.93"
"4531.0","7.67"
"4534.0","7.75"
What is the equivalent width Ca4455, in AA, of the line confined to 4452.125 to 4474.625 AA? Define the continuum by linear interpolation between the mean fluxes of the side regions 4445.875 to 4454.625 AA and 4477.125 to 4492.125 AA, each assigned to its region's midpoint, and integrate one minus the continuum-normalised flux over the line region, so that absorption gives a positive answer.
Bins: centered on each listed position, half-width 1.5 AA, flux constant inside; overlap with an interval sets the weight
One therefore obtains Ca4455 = 1.2 AA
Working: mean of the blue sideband 7.89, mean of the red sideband 8.52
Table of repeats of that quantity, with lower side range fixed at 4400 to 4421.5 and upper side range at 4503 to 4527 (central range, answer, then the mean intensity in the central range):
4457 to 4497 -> 0.7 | 8.22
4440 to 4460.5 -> 0.2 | 7.91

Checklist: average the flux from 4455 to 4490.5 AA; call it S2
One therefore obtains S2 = 8.08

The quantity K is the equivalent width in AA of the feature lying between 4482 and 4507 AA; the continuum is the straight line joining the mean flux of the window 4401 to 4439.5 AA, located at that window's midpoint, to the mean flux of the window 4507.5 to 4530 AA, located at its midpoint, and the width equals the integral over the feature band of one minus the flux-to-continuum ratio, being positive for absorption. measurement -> -0.6 AA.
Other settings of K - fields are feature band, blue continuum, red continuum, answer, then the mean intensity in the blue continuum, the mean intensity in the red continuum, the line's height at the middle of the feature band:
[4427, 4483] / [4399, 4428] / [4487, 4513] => 1.84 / 7.49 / 8.87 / 8.15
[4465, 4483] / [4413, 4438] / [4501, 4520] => 0.25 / 7.63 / 8.97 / 8.39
